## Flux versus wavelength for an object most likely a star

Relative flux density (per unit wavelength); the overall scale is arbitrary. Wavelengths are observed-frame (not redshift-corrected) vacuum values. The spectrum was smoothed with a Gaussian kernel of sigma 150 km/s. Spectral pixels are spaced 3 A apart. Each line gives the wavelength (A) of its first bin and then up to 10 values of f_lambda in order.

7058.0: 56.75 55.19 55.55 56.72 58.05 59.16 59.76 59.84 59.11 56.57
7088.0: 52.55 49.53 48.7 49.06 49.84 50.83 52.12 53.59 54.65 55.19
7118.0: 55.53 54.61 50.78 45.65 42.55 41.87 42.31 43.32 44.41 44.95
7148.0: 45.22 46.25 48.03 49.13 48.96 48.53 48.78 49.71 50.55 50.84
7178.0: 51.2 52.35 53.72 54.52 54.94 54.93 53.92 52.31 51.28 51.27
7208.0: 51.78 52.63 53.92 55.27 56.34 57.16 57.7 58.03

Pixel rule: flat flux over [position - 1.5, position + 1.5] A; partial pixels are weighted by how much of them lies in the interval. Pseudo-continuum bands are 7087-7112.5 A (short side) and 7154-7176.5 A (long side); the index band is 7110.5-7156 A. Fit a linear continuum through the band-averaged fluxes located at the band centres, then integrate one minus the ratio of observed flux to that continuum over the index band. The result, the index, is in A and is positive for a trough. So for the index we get 2.28 A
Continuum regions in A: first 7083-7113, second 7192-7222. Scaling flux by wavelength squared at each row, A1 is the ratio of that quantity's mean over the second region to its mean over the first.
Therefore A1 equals 1.06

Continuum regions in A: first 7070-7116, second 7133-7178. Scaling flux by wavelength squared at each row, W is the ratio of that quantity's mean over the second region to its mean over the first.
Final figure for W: 0.9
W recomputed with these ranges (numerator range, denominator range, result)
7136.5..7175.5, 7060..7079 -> 0.84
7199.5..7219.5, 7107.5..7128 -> 1.02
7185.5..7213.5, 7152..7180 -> 1.08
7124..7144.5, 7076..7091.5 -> 0.79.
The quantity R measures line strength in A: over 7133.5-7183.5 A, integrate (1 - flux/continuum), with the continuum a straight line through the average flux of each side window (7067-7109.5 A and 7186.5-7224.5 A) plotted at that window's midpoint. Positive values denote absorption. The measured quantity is 5.8 A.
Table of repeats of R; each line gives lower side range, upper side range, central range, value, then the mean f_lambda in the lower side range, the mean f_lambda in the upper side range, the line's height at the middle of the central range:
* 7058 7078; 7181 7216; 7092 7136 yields 4.6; 57.4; 53.2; 55.9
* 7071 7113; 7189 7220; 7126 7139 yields 2.6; 54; 53.3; 53.8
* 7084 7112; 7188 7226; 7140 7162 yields 2.5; 51.5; 54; 52.7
